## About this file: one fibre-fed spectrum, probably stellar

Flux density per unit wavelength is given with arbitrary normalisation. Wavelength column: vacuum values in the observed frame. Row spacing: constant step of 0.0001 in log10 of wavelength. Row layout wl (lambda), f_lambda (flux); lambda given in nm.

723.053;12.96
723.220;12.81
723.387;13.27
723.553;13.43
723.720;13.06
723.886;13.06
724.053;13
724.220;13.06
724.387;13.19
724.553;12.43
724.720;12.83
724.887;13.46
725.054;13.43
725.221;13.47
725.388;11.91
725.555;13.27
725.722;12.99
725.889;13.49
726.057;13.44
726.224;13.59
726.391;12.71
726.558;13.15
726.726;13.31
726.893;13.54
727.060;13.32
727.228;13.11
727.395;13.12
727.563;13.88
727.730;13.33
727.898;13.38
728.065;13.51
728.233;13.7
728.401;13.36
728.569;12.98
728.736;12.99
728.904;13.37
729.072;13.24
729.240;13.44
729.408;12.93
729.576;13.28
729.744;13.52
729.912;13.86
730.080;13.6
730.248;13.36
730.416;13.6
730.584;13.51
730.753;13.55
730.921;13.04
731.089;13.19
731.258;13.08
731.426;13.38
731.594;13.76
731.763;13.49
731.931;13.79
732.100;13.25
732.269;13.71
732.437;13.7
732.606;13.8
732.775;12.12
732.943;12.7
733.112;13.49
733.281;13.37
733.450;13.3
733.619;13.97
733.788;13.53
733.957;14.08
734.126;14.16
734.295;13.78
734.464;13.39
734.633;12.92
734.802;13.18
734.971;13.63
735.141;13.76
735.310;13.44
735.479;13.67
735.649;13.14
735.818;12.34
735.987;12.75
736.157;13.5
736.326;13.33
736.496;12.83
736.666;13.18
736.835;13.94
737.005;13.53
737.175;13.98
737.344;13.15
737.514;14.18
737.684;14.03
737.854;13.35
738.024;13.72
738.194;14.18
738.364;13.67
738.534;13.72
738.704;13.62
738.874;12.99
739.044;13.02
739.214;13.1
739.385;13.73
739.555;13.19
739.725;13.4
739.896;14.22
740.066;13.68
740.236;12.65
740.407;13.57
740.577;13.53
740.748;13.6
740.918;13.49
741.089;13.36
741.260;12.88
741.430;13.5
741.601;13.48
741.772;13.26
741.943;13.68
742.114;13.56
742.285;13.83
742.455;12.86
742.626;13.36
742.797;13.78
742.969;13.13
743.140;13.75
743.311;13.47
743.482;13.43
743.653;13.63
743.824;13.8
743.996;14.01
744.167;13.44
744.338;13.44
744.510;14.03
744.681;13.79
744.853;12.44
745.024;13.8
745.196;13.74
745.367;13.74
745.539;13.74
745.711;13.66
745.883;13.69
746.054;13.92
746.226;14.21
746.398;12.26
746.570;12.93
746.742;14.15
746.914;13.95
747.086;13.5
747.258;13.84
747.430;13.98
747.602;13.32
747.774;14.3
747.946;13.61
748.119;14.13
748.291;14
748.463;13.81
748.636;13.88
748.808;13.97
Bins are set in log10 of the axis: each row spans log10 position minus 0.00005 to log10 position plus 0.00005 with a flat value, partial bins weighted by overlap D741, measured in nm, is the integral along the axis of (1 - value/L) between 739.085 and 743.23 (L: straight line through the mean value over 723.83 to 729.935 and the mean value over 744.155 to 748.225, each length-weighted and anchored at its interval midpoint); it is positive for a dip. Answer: 0.03 nm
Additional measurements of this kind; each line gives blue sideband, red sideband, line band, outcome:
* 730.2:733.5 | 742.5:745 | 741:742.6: 0.015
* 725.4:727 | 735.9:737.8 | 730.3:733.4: 0.000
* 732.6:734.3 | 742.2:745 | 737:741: -0.019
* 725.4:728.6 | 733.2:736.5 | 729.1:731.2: -0.008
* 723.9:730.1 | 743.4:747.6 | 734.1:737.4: 0.013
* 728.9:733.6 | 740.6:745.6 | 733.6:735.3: -0.026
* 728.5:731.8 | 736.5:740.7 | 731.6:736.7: 0.023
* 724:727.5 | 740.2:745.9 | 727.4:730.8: -0.052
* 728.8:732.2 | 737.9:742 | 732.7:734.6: -0.001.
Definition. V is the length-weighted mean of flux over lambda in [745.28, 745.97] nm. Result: 13.7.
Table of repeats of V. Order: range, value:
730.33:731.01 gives 13.4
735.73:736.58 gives 13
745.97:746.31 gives 14.1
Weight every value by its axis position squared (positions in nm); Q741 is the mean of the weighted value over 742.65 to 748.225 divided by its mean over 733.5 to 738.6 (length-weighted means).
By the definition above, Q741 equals 1.03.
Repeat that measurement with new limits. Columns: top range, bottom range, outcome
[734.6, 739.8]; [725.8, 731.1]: 1.03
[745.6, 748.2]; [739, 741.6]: 1.04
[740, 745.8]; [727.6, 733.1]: 1.05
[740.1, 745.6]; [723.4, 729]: 1.07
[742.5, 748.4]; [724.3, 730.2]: 1.08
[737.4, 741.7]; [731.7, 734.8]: 1.02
